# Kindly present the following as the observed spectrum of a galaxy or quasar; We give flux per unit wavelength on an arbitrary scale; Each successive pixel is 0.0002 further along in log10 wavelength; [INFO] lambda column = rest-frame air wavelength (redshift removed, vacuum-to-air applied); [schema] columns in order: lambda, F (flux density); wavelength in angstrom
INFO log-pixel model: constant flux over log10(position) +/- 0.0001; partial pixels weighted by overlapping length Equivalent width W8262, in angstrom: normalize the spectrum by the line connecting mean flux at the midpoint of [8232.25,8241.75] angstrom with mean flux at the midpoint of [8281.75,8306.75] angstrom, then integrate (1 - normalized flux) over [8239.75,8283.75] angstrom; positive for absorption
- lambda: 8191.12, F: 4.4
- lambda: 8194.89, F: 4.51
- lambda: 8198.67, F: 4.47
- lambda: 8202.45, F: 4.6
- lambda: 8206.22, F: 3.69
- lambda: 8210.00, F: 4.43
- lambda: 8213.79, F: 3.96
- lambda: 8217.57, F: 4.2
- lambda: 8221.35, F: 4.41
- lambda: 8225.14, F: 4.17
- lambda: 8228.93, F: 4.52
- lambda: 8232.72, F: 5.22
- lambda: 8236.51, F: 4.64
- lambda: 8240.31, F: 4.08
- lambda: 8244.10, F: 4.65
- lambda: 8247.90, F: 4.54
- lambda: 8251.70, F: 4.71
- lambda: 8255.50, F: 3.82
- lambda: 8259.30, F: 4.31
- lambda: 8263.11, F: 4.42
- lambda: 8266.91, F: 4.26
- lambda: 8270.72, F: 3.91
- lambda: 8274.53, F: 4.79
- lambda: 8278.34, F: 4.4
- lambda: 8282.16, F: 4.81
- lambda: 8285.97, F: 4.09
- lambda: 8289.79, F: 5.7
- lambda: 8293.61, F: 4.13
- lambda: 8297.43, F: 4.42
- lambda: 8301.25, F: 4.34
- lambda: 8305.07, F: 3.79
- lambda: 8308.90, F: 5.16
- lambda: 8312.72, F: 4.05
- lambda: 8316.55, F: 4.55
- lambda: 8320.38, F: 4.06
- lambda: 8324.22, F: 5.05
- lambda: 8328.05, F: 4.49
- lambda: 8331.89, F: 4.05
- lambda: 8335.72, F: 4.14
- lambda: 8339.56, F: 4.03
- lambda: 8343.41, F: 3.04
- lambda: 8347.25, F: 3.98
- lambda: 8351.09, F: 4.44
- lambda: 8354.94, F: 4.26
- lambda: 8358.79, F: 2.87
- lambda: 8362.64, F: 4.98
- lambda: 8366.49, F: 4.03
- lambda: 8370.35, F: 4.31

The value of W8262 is 1.3 angstrom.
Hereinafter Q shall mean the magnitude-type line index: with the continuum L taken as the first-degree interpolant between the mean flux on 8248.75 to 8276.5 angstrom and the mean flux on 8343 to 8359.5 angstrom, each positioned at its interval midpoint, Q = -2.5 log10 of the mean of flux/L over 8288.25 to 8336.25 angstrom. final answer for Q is -0.10 mag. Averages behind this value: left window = 4.33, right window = 3.84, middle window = 4.46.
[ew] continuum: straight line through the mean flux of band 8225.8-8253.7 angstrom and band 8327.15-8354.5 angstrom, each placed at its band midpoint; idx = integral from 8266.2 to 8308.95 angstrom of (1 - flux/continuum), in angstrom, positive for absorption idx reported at -1.35 angstrom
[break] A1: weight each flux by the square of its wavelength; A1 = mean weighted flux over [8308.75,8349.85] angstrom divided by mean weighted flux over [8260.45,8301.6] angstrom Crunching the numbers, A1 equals 0.9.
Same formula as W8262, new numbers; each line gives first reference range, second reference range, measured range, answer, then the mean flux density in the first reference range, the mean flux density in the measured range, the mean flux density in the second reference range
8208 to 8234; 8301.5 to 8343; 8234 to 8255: -0.6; 4.39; 4.5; 4.29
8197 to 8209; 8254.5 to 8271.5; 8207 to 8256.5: -2.2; 4.26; 4.41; 4.18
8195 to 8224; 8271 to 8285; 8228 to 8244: -0.9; 4.26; 4.63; 4.54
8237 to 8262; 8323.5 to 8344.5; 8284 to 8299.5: -1.2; 4.37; 4.58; 4.12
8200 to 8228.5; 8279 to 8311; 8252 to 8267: 0.5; 4.23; 4.25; 4.55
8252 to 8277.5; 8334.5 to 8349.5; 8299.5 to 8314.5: -1.2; 4.29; 4.34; 3.8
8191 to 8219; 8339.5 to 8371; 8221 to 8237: -1.4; 4.28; 4.6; 3.98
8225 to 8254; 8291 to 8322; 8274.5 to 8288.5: -0.3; 4.58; 4.54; 4.35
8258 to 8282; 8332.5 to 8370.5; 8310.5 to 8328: -1.3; 4.38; 4.45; 4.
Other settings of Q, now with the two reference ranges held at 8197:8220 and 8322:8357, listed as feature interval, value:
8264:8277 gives -0.035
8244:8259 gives -0.047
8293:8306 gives -0.007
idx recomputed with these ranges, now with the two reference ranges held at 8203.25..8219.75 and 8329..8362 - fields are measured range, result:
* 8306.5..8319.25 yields -1.8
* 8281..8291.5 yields -2.2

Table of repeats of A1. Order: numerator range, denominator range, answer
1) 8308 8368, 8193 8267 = 0.98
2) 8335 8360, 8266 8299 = 0.86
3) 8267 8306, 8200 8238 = 1.03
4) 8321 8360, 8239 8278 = 0.95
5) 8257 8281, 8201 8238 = 1.01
